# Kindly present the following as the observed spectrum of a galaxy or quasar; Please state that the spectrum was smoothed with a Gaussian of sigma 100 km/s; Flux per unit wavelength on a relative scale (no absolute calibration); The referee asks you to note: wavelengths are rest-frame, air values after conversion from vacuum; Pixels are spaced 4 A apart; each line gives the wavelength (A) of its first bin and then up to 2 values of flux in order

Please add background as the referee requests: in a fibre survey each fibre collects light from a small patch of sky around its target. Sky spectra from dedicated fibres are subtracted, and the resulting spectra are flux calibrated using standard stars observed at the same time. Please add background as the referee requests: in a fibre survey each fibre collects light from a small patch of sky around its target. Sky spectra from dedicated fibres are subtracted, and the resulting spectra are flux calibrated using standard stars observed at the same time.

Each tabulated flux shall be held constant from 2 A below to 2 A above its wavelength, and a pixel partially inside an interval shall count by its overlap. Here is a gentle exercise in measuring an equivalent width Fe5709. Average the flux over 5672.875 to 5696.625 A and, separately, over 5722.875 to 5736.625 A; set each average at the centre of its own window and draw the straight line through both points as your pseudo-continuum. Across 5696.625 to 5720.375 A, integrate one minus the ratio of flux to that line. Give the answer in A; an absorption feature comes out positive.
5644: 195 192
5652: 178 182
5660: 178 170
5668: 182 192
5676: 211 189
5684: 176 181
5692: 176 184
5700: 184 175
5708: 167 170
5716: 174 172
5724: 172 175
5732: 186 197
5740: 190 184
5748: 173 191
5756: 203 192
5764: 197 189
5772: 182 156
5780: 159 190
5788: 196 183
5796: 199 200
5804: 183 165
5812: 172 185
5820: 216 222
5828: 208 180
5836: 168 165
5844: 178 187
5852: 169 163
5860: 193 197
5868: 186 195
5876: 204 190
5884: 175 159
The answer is 1.24 A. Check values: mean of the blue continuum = 187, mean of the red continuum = 182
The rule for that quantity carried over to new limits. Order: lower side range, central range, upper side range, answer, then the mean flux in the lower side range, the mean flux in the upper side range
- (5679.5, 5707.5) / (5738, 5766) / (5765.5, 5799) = -1.3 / 180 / 183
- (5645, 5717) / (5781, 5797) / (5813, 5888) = -0.4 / 181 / 187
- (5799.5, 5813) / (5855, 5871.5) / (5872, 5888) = -0.2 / 178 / 186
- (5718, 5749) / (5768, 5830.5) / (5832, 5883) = -1.9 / 181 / 183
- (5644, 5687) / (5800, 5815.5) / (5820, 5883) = 0.8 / 185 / 188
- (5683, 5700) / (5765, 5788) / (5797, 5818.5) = 0.5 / 180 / 183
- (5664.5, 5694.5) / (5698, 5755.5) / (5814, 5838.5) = 2.8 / 186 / 196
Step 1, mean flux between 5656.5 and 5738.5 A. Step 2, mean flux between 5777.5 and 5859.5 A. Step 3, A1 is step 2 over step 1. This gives 1.02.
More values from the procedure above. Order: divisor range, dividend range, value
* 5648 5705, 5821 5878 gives 1.02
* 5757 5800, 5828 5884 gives 0.99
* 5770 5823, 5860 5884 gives 1.05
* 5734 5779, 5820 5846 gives 1.02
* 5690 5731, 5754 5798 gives 1.06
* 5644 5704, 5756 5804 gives 1.01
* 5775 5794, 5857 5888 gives 1.06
